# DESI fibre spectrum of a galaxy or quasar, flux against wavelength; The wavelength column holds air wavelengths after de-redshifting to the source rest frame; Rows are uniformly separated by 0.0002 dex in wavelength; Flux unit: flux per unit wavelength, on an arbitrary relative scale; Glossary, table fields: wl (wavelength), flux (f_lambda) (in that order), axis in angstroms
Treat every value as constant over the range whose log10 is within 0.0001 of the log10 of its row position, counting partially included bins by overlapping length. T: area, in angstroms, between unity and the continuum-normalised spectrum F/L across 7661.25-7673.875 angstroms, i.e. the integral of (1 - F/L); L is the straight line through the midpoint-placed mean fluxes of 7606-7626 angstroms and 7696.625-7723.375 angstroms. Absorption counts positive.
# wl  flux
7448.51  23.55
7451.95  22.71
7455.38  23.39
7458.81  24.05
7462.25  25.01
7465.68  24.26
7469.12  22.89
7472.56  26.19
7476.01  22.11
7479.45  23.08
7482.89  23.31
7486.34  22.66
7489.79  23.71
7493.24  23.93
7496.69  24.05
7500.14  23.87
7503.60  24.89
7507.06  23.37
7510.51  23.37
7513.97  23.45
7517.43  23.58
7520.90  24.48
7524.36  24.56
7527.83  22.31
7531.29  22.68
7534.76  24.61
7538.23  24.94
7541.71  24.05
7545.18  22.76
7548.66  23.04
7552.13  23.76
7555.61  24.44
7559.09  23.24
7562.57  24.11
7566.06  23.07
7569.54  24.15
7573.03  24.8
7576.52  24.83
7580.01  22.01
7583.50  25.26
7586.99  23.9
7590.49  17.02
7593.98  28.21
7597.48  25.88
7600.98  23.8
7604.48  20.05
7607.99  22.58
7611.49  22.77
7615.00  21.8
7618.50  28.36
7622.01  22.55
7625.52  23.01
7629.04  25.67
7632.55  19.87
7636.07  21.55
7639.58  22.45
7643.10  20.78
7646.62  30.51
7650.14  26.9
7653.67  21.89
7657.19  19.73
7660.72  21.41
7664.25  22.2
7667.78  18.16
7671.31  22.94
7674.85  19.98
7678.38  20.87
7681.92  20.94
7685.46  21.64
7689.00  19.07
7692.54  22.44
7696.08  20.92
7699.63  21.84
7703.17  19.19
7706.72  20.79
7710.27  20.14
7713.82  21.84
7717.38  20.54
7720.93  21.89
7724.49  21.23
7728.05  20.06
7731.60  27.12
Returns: 0.6 angstroms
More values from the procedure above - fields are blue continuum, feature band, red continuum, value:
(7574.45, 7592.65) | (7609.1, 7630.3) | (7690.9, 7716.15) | -1.6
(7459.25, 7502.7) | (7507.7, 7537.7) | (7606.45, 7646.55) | -0.1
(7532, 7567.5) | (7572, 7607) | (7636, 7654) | 0.7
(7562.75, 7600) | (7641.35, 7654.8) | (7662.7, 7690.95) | -2.2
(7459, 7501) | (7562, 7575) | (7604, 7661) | -0.3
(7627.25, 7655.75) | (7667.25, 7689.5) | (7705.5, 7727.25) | 1.6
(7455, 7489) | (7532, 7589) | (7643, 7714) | -2.6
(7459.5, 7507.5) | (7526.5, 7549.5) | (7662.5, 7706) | -0.5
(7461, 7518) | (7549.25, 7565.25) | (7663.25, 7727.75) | -0.7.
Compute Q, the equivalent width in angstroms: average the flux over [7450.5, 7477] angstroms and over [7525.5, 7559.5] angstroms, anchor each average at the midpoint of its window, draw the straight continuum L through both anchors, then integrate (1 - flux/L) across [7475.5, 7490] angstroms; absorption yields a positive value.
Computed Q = 0.5 angstroms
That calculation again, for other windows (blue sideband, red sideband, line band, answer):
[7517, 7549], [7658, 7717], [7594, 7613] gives -0.9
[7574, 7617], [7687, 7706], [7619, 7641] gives -0.5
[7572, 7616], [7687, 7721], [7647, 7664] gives -0.9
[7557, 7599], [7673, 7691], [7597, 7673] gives -3.0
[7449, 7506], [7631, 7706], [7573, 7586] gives -0.9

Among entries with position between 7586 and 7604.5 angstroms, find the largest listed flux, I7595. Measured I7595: 28.21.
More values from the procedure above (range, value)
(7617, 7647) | 30.51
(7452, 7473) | 26.19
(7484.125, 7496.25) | 23.93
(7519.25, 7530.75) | 24.56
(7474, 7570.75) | 24.94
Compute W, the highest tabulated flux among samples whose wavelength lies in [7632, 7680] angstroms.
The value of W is 30.51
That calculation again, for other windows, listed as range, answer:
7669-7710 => 22.94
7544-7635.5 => 28.36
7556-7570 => 24.15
